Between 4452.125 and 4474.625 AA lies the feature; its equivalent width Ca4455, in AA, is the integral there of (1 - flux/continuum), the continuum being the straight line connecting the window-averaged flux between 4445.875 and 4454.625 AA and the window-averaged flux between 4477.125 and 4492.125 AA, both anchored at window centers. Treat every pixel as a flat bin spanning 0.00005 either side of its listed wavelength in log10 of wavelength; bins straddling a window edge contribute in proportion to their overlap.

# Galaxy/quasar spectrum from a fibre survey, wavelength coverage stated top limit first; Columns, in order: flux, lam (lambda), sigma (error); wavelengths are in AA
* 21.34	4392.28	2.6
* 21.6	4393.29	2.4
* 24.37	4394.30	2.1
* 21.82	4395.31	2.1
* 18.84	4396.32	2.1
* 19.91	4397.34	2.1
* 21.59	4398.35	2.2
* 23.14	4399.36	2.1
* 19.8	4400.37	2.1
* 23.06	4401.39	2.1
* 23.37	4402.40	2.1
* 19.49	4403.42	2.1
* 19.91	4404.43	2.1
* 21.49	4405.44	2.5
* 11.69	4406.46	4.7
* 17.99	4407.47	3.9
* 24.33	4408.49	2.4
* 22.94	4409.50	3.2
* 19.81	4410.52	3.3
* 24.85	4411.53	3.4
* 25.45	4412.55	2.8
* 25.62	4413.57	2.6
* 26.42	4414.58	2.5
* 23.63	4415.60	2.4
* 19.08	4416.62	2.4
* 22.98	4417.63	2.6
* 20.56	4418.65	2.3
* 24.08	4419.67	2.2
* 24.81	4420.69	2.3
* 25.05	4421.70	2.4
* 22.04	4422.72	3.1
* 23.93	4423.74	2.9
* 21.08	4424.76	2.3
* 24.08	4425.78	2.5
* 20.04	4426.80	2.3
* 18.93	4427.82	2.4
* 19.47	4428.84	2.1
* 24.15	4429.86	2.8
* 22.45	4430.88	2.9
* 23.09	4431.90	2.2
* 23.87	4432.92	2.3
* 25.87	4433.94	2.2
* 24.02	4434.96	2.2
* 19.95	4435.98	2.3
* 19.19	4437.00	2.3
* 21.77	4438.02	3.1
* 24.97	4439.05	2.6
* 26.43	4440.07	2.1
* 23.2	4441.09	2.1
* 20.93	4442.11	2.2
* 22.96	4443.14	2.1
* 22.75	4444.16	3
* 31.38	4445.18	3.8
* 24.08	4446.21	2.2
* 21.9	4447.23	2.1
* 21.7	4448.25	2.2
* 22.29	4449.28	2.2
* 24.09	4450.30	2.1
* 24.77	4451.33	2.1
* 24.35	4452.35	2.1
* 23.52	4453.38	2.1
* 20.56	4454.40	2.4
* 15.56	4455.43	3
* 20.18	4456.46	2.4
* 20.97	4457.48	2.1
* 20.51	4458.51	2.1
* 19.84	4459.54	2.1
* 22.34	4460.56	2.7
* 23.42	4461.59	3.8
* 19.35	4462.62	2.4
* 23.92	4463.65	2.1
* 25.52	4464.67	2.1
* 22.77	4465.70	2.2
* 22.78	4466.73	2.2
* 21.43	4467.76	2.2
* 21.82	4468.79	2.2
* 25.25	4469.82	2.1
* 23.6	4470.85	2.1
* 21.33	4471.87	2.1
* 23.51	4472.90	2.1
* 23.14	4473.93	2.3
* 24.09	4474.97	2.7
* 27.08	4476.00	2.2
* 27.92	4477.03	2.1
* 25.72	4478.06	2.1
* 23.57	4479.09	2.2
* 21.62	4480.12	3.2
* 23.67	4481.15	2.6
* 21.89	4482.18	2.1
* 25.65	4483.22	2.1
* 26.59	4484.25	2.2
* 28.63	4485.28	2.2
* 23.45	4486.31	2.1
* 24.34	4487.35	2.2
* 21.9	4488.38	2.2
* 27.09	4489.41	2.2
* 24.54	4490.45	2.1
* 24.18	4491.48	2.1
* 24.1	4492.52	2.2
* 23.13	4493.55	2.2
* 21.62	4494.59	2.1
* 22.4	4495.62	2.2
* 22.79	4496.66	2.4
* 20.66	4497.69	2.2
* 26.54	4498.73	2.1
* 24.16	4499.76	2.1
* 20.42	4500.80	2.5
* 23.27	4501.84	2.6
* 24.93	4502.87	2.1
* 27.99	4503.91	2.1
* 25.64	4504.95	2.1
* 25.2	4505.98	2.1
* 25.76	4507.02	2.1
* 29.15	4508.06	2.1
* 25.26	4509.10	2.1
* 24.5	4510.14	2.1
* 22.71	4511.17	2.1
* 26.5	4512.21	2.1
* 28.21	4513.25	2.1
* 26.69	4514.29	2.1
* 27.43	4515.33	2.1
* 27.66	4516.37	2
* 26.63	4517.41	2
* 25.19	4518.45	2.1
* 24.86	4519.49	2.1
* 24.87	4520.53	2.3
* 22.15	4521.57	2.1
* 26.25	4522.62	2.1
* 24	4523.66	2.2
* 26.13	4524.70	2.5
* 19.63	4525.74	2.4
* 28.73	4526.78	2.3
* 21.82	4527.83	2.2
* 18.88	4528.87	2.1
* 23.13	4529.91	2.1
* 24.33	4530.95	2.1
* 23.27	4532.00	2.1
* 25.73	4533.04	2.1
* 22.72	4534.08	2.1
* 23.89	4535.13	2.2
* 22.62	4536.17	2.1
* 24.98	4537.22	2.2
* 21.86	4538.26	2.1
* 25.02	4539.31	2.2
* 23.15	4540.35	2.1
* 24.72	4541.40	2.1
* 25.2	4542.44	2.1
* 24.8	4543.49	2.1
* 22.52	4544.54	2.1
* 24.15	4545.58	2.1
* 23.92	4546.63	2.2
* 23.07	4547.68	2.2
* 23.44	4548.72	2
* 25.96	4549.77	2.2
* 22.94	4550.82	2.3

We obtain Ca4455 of 1.5 AA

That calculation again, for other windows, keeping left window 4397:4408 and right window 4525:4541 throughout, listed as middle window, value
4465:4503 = -2.9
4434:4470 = -2.1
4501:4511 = -1.2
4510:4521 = -1.5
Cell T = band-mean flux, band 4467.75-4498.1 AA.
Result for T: 23.9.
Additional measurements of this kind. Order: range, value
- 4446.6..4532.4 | 23.8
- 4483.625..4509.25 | 24.5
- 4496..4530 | 24.8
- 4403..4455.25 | 22.6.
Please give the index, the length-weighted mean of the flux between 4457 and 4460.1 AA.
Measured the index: 20.5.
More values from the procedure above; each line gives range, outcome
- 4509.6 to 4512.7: 24.6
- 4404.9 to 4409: 18.9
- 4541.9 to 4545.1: 24.2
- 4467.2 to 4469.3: 21.6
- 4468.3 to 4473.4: 23.1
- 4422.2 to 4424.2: 22.9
